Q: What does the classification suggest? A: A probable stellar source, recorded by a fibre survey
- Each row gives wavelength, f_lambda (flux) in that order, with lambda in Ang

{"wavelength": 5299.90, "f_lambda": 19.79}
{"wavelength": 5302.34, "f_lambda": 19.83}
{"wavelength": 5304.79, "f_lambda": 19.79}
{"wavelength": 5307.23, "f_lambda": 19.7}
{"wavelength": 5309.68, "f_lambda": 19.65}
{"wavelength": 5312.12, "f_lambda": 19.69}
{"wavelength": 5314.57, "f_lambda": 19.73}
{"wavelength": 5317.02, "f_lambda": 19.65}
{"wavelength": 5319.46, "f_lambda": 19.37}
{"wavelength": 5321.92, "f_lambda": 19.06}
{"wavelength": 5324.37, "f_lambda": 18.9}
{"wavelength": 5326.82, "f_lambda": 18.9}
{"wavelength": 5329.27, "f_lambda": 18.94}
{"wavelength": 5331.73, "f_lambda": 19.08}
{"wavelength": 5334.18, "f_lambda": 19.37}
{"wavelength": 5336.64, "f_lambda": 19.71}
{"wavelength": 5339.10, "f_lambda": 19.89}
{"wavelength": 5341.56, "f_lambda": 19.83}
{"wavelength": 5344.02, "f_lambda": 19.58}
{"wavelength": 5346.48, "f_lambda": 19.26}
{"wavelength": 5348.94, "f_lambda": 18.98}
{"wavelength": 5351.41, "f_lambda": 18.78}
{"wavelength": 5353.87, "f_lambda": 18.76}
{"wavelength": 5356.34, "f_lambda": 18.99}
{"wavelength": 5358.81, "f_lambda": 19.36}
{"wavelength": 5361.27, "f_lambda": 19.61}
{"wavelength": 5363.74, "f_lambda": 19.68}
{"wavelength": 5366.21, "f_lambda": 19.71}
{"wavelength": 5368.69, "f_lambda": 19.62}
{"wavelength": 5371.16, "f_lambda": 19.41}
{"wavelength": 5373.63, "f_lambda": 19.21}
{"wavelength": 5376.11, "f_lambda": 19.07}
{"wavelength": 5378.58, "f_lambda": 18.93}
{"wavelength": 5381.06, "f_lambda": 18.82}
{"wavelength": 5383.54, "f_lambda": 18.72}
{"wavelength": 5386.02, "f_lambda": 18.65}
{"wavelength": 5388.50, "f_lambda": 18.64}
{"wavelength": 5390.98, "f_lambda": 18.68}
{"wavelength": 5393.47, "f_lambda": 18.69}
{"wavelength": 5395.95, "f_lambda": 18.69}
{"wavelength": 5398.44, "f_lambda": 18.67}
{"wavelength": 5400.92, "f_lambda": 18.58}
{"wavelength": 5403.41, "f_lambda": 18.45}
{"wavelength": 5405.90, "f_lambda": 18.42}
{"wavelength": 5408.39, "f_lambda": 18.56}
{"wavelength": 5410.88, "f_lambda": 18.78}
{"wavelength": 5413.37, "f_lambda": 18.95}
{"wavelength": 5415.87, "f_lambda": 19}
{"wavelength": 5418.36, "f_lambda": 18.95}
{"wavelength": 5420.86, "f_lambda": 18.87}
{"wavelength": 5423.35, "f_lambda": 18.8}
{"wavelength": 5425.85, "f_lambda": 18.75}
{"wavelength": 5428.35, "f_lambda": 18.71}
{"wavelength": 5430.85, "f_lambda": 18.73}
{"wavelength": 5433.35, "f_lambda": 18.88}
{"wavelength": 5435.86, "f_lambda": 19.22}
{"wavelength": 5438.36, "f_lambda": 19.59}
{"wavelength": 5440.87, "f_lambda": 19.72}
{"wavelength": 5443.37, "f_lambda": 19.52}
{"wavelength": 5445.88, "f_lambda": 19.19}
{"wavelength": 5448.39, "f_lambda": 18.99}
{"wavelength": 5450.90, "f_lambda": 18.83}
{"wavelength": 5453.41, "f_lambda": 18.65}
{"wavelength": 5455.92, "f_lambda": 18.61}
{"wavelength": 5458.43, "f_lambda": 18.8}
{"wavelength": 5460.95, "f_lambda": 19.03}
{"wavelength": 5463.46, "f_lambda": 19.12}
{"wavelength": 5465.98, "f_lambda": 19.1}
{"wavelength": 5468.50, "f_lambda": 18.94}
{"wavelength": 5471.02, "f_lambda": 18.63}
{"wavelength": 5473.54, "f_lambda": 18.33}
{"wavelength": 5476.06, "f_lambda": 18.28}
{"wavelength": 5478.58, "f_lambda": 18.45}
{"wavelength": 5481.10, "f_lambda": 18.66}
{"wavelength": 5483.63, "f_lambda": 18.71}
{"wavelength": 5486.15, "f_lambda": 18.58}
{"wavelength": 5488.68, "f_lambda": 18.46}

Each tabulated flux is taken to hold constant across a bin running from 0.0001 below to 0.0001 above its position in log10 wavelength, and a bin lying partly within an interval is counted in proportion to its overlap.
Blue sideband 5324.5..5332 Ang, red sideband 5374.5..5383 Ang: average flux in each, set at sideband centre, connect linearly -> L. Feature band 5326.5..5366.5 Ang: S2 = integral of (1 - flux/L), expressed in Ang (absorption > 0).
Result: -0.8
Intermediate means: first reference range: 19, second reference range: 18.9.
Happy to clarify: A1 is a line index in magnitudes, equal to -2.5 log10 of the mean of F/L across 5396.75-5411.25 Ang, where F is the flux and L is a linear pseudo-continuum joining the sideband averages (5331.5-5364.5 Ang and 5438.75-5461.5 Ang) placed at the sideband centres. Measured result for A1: 0.04 mag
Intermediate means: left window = 19.4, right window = 19.1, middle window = 18.6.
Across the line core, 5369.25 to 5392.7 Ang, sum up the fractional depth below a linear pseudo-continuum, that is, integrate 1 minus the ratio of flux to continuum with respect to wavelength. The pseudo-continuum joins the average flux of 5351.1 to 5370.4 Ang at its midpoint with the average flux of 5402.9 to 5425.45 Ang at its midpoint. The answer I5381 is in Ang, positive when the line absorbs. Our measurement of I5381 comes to 0.3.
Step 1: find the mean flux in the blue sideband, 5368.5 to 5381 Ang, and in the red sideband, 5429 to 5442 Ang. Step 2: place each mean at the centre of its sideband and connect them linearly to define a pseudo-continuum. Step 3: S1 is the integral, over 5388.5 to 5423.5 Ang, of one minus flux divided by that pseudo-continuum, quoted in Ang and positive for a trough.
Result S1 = 0.9 Ang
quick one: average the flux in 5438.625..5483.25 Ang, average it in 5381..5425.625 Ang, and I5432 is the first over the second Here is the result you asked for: 1.0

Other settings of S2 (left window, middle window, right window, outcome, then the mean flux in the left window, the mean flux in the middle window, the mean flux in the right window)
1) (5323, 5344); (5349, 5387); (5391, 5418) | -0.3 Ang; 19.3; 19.2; 18.7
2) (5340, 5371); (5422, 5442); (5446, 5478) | -0.1 Ang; 19.4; 19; 18.8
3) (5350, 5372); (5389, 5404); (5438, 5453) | 0.5 Ang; 19.3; 18.6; 19.2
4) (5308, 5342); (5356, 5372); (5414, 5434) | -0.3 Ang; 19.4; 19.5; 18.8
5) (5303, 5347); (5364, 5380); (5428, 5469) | 0.0 Ang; 19.5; 19.3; 19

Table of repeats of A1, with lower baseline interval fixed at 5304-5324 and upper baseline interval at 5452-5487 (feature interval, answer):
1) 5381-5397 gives 0.026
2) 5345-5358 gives 0.021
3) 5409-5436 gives 0.006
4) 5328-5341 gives 0.001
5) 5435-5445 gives -0.037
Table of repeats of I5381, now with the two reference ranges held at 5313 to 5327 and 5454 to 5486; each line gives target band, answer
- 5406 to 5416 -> 0.1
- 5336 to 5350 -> -0.2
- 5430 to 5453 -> -0.4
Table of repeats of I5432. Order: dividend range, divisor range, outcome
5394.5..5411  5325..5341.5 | 0.96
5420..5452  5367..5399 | 1.01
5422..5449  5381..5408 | 1.03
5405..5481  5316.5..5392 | 0.98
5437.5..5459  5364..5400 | 1.01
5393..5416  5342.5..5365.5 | 0.97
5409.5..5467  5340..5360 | 0.99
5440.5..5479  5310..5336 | 0.98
